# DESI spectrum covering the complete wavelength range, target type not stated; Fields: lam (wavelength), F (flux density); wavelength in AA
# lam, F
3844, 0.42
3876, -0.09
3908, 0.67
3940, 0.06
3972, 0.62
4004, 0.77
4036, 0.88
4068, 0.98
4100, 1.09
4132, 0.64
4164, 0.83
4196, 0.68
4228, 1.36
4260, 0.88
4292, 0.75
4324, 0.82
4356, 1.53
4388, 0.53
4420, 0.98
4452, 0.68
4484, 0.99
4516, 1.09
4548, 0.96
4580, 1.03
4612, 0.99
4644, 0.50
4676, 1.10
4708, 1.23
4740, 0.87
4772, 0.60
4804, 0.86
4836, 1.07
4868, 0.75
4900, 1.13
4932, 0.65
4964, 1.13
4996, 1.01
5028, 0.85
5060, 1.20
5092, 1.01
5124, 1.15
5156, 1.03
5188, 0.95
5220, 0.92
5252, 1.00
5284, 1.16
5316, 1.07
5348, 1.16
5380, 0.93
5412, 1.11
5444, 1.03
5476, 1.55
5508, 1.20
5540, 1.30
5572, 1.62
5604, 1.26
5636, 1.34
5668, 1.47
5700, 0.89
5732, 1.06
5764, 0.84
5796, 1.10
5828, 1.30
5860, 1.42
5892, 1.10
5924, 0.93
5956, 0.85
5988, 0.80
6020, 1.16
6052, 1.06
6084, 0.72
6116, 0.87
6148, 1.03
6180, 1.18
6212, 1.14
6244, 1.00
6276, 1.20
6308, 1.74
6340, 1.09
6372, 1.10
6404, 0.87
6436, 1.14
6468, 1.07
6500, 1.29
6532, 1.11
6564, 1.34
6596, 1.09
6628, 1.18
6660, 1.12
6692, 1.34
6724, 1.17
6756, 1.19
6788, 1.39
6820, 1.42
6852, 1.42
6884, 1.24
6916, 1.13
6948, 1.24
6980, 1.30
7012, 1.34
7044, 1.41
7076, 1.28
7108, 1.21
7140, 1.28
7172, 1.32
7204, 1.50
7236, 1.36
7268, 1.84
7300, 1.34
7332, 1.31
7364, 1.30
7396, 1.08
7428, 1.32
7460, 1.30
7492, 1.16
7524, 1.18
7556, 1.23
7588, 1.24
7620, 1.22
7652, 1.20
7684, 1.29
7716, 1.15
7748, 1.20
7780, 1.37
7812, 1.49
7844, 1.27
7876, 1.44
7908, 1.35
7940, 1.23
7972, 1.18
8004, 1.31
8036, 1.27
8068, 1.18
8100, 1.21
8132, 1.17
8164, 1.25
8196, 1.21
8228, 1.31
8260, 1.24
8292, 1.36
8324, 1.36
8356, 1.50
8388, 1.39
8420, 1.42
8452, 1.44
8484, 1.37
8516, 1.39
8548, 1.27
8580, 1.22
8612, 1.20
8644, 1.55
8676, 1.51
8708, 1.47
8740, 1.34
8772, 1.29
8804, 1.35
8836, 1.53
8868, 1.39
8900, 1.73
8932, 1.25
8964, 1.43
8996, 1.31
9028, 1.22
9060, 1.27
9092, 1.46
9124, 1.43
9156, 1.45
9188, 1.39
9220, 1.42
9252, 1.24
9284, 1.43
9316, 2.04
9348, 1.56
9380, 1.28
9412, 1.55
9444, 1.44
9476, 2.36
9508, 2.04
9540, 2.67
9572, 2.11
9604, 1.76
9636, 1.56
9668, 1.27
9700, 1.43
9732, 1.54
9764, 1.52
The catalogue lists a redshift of 0.452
